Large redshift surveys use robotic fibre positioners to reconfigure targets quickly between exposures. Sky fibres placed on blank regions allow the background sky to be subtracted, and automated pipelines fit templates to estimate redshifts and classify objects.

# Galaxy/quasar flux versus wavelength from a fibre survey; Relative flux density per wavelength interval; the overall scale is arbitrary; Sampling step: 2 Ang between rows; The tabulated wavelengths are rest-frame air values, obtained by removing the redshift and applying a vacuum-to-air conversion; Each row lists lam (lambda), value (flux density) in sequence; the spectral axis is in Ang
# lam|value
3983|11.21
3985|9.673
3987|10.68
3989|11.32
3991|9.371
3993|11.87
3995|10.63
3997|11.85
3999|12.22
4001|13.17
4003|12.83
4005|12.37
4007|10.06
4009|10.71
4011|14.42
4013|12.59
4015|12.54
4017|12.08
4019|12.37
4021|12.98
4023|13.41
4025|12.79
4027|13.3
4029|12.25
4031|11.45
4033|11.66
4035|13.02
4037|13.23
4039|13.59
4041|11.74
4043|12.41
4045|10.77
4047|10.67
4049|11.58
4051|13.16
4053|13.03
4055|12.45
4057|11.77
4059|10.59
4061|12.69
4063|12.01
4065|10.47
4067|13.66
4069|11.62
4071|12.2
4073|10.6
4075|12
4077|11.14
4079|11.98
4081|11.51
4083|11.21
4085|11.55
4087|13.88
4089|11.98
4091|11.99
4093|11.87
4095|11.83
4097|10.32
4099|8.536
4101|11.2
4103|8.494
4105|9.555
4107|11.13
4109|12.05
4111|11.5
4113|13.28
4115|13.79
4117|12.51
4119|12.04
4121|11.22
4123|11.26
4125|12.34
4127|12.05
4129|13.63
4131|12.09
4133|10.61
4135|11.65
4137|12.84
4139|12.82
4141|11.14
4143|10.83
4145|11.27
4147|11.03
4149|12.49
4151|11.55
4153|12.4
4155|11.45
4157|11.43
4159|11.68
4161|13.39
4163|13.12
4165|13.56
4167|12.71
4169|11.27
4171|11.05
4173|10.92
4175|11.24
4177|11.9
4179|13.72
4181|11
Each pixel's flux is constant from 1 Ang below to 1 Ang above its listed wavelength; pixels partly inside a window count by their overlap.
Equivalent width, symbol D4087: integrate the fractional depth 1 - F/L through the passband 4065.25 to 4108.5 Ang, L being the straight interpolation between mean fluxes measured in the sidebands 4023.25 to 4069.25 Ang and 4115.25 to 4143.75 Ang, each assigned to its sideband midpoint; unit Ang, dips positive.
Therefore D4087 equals 2.7 Ang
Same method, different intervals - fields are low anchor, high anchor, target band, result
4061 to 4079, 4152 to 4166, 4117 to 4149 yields 1.1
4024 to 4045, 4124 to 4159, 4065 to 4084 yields 0.8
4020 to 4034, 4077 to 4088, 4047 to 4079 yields 0.7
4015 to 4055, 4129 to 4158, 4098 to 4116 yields 1.4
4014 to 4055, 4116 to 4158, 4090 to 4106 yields 2.1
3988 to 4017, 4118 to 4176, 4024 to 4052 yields -0.9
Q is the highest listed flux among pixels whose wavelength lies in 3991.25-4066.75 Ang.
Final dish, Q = 14.42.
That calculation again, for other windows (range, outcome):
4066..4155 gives 13.88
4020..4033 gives 13.41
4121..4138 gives 13.63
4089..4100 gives 11.99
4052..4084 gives 13.66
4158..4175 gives 13.56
